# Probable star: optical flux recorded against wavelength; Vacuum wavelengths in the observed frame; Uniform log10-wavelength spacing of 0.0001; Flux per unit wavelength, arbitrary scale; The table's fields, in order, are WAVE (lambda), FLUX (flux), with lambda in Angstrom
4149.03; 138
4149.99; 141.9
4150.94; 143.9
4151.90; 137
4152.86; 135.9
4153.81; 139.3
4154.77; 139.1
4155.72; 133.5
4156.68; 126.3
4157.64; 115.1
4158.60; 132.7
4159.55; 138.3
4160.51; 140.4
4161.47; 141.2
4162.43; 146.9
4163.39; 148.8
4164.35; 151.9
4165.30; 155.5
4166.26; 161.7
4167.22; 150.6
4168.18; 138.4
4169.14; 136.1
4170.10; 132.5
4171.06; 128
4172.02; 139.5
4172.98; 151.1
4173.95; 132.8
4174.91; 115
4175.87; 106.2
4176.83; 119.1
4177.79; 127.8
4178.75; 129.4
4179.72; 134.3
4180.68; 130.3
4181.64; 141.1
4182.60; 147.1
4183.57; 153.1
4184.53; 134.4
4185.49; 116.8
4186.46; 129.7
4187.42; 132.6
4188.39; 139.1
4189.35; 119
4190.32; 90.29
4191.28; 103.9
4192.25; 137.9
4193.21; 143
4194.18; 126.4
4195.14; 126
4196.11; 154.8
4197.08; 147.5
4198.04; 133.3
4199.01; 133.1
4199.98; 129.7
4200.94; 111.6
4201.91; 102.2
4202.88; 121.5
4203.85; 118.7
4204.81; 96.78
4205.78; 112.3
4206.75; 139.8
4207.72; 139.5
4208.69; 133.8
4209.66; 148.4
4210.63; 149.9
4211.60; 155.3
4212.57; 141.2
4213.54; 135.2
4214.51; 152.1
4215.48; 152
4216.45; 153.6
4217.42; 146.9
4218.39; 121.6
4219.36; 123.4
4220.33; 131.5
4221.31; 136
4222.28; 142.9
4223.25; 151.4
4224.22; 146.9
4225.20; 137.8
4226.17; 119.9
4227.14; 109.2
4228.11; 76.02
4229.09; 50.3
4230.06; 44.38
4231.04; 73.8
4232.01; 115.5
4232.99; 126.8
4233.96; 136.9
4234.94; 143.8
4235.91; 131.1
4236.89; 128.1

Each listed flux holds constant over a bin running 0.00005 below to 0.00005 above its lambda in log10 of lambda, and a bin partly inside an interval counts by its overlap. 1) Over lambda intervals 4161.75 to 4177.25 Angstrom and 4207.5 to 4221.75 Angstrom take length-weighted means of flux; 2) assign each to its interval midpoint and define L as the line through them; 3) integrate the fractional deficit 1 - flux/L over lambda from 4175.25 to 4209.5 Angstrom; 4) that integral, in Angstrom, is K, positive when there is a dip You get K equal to 3.0 Angstrom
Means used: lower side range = 138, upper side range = 141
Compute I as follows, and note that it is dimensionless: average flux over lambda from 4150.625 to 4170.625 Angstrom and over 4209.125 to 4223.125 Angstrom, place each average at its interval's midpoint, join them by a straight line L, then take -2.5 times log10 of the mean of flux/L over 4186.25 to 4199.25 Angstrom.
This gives 0.09 mag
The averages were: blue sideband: 140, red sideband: 142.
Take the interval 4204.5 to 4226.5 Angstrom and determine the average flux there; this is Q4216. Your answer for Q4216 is 138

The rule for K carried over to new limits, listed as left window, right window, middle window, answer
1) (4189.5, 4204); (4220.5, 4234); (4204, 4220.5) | -2.6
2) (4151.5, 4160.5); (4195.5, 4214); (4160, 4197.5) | -0.6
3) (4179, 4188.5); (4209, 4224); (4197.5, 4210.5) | 1.3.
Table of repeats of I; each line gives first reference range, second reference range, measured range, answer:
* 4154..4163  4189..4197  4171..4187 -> -0.01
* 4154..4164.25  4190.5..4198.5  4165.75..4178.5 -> 0.01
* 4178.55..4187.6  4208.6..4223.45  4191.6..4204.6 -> 0.08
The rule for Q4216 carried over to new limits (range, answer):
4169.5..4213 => 130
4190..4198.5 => 130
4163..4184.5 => 138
